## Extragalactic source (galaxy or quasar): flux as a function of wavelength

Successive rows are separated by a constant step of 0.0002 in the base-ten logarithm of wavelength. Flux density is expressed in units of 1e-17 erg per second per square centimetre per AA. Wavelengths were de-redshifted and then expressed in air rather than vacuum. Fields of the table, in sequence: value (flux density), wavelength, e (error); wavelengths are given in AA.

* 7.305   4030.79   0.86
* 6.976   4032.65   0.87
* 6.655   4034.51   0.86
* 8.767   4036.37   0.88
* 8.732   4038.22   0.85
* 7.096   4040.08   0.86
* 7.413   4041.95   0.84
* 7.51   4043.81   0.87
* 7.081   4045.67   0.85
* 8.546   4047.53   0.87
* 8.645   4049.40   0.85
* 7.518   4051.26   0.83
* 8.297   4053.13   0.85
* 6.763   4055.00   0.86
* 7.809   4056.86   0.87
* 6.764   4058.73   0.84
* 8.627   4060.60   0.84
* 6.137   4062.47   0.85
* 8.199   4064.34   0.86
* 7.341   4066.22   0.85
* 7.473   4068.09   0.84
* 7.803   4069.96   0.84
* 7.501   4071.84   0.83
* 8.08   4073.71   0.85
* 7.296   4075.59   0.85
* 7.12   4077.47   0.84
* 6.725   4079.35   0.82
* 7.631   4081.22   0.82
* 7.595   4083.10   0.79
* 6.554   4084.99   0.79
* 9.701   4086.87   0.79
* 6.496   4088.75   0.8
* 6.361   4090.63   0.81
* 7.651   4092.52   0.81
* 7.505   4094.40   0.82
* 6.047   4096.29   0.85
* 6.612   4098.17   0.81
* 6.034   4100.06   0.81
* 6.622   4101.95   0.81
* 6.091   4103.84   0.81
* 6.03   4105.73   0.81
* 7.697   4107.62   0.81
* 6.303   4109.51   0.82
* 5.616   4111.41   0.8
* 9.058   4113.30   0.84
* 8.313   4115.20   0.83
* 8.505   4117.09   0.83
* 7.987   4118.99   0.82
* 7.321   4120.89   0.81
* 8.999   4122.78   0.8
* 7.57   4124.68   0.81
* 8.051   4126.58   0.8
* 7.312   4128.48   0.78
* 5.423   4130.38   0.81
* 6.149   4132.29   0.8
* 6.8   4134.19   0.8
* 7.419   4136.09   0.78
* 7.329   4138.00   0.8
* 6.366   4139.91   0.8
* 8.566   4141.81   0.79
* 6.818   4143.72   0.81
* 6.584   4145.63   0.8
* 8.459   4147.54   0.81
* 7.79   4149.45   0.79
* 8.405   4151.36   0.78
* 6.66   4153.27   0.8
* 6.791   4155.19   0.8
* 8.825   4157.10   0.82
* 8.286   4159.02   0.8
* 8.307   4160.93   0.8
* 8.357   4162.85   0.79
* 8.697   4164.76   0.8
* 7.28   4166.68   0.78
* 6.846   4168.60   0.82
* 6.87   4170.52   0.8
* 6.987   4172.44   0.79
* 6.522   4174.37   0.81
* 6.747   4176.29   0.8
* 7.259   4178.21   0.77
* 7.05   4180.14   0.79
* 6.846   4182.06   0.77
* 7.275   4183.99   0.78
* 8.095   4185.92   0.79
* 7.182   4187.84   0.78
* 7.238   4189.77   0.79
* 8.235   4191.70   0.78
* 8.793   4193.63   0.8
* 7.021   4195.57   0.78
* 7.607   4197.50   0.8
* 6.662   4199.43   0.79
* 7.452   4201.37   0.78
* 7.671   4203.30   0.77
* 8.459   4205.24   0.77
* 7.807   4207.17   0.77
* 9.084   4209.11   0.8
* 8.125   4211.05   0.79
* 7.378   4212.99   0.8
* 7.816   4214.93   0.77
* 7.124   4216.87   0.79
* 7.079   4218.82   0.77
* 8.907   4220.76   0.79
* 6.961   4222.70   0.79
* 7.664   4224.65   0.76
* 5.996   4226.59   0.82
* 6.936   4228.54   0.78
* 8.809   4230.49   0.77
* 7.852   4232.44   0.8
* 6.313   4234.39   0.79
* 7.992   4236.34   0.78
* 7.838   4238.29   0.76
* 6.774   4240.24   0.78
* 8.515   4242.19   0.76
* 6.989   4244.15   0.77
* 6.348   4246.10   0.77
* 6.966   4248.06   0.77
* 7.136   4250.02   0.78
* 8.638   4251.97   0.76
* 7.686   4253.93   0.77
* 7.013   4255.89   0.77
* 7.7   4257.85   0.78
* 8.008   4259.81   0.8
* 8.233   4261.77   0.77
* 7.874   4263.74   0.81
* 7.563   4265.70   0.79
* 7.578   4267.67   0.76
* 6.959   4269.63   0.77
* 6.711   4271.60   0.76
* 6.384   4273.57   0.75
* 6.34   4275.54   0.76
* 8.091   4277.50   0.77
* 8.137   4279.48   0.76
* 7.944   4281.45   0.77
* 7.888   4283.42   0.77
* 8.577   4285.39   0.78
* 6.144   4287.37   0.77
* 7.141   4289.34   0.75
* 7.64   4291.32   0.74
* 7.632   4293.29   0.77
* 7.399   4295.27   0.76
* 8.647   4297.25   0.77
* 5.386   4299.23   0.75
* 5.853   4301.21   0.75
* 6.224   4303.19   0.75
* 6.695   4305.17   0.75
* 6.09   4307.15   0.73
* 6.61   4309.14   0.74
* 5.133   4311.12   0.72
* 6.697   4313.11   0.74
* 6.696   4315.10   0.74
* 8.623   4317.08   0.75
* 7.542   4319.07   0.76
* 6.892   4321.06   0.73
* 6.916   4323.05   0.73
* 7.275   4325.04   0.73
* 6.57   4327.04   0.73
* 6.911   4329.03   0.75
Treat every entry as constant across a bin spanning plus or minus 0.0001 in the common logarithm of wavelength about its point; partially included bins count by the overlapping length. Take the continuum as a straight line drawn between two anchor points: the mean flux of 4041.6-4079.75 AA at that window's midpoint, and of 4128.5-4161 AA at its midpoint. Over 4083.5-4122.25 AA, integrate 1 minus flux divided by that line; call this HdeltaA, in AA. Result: 1.5 AA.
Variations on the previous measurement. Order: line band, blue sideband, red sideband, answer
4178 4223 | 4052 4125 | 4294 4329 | -3.7 AA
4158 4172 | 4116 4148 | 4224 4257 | -0.8 AA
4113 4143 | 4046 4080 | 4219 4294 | 0.1 AA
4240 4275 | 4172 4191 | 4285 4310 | -2.1 AA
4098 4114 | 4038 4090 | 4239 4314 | 1.8 AA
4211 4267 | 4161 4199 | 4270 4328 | -2.2 AA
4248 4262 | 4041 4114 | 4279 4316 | -1.3 AA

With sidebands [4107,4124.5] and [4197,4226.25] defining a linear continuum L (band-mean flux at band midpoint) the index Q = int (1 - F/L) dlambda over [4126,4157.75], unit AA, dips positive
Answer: 1.95 AA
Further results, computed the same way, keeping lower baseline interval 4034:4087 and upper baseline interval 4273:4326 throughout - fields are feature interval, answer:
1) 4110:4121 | -0.4 AA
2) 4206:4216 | -1.1 AA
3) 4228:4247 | -0.6 AA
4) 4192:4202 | -0.4 AA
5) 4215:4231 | -0.4 AA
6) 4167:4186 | 0.9 AA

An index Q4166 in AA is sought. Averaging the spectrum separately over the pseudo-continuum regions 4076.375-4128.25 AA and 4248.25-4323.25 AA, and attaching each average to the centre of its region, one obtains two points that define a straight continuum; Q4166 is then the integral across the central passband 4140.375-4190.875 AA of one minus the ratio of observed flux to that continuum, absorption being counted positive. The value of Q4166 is -1.6 AA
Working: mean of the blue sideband 7.27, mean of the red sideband 7.22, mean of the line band 7.48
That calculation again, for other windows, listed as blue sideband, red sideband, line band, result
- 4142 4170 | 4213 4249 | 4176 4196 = 0.3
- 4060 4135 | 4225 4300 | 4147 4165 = -1.7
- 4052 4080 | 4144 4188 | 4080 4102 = 1.1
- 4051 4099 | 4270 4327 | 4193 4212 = -1.8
